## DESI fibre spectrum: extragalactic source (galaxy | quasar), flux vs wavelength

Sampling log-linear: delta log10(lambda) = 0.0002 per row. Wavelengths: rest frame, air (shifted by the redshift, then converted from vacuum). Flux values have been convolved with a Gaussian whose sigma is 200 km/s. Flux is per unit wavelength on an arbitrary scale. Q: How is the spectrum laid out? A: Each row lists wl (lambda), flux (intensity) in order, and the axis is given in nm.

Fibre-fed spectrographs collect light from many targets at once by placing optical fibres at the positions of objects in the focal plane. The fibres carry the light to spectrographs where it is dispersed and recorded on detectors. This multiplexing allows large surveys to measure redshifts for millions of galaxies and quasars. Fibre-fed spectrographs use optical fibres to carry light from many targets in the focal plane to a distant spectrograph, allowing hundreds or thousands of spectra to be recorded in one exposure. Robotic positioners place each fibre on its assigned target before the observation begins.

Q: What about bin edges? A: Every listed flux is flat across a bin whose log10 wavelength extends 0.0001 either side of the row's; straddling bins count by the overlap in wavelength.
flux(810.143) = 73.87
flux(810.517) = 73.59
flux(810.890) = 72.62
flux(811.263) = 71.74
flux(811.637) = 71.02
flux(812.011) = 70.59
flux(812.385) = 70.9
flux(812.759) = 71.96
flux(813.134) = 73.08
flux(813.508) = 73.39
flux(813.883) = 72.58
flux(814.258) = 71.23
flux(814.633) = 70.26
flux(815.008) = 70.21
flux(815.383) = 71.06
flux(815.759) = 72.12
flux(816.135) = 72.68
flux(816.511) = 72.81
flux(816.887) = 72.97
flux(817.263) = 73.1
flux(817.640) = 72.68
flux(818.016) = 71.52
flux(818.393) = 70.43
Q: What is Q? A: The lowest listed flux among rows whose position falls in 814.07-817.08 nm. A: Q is 70.21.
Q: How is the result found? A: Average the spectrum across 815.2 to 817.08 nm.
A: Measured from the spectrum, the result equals 72.3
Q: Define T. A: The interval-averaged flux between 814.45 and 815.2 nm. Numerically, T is 70.3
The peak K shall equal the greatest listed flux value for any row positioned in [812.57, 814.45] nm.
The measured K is 73.39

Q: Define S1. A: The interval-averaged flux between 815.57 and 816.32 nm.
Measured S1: 72.3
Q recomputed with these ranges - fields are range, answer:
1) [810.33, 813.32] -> 70.59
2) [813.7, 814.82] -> 70.26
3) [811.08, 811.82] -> 71.02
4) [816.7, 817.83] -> 72.68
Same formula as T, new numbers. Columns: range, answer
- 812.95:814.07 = 73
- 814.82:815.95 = 71.1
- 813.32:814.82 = 71.9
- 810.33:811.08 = 73.1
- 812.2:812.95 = 71.4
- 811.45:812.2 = 70.8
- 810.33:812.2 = 71.9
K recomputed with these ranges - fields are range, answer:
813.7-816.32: 72.68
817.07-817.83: 73.1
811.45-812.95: 71.96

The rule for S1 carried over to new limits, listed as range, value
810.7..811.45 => 72.3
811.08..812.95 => 71.2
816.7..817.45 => 73.1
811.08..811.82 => 71.3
